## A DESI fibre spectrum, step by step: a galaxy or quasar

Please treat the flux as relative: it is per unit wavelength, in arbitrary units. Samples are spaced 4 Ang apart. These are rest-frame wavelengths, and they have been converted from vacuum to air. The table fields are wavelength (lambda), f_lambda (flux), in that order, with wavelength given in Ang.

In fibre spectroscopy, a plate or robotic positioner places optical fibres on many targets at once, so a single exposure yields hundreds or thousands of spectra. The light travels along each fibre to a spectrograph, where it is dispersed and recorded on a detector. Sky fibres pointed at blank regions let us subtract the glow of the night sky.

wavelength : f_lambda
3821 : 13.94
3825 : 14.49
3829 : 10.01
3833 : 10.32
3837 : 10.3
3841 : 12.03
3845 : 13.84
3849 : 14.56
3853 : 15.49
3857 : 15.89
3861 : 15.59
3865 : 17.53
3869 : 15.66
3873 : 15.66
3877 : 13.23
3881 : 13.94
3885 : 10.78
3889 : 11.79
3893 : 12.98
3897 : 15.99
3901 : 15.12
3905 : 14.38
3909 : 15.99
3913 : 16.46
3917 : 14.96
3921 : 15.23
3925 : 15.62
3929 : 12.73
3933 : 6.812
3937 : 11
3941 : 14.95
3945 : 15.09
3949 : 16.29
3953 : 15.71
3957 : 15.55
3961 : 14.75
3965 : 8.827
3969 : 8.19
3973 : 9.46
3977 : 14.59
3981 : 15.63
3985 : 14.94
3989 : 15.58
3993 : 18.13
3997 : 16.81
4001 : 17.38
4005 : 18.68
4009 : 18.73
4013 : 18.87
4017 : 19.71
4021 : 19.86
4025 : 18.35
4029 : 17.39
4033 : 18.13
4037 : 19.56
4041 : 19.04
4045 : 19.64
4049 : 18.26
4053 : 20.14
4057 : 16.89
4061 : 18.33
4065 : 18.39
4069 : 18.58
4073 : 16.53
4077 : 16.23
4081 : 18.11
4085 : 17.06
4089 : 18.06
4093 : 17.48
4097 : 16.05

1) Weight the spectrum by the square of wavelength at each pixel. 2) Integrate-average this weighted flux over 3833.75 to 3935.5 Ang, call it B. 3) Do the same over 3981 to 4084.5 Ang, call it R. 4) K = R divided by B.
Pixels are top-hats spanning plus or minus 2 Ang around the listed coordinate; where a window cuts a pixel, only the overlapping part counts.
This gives 1.38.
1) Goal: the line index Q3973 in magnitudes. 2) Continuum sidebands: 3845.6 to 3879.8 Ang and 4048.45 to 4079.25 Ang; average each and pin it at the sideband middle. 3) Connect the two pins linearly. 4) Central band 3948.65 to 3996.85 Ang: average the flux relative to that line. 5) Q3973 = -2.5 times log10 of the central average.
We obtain 0.20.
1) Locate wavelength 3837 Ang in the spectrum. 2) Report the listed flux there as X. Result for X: 10.3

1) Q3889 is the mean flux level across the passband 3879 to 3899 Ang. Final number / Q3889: 13.1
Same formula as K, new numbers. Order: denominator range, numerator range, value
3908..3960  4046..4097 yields 1.33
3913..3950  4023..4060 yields 1.43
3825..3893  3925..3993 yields 1.04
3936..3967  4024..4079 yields 1.36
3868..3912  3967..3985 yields 0.91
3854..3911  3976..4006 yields 1.19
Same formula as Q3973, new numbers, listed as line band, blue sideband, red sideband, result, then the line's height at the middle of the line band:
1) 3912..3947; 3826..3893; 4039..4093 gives 0.11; 15.1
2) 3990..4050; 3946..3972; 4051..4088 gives -0.18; 15.7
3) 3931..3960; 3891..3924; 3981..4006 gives 0.16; 15.9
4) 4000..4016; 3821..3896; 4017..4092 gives -0.08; 17.2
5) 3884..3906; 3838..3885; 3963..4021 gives 0.10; 14.8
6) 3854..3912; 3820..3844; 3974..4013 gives -0.10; 13.4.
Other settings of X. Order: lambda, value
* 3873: 15.66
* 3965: 8.827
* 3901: 15.12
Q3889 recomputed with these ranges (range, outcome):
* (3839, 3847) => 12.9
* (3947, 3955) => 16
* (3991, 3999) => 17.5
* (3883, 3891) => 11.3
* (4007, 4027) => 19.1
